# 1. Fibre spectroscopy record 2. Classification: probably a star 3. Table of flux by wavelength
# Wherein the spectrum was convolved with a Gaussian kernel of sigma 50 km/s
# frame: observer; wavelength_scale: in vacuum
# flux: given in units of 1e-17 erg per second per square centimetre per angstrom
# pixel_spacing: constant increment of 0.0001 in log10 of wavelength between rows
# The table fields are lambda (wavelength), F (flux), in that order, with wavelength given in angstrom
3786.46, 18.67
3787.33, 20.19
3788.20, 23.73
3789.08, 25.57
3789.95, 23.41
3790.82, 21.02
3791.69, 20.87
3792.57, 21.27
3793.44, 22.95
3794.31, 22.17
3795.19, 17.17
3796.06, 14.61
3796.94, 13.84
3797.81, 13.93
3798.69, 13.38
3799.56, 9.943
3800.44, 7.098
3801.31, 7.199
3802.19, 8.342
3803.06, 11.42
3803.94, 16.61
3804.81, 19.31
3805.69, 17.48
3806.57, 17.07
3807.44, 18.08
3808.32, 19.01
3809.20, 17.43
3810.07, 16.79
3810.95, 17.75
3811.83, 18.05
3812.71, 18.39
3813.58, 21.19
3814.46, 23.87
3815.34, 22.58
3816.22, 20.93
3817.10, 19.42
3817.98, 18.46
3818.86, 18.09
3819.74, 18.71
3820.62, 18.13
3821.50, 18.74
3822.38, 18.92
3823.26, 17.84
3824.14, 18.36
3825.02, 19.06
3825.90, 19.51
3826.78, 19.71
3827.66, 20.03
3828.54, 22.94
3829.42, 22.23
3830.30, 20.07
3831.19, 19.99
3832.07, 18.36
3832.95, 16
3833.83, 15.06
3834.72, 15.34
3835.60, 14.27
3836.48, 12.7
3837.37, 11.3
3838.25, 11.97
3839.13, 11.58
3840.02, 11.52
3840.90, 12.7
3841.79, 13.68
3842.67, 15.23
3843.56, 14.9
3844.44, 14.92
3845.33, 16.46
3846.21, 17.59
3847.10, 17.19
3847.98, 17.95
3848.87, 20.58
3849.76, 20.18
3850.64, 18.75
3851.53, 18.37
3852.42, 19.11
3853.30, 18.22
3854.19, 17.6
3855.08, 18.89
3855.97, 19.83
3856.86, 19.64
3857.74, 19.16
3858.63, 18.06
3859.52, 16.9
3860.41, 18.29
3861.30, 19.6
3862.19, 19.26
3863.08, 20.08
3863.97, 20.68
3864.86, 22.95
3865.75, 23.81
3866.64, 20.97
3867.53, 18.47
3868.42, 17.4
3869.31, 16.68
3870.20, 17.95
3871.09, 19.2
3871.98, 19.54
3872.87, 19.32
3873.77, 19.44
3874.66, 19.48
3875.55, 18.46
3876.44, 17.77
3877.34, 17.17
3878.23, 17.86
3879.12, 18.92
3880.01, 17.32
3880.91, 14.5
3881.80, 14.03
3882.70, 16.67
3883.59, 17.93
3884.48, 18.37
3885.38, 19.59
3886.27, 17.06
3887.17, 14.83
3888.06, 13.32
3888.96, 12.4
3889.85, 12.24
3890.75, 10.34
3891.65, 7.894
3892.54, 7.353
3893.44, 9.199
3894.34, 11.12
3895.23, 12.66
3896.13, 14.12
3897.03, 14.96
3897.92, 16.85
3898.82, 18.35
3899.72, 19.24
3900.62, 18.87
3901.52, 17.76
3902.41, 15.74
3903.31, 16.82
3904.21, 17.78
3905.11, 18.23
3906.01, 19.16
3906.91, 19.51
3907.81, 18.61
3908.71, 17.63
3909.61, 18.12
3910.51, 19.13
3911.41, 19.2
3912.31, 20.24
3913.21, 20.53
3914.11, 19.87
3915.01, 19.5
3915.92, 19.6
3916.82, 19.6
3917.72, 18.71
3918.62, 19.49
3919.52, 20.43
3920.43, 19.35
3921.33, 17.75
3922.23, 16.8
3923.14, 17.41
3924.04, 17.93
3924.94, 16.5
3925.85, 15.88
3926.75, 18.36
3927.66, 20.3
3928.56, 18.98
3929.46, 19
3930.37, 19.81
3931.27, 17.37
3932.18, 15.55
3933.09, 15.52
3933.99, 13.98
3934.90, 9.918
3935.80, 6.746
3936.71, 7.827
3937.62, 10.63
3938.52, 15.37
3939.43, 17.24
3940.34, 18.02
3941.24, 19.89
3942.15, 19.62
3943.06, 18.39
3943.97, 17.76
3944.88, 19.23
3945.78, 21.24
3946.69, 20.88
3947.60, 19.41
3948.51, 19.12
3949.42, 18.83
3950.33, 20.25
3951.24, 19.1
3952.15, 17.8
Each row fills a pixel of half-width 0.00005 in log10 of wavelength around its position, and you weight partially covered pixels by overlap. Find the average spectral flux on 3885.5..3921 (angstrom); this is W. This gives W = 16.6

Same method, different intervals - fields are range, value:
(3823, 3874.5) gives 17.9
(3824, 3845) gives 16.3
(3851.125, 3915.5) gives 17.4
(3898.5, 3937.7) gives 17.5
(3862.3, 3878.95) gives 19.3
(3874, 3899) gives 15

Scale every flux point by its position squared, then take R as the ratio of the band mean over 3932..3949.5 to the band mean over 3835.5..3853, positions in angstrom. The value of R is 1.09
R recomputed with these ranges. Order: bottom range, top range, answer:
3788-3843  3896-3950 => 1.08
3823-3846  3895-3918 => 1.15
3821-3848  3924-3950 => 1.07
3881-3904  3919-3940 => 1.11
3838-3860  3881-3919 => 1.00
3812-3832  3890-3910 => 0.81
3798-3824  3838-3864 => 1.04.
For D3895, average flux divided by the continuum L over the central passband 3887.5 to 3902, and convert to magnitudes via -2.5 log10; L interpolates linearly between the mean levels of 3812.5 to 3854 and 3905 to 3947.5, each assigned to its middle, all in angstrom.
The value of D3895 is 0.29 mag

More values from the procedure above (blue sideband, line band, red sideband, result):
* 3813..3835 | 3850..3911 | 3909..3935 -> 0.09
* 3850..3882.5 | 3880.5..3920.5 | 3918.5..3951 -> 0.09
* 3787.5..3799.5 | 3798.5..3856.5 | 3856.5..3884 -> 0.12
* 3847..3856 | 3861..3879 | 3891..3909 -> -0.10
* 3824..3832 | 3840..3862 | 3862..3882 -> 0.11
